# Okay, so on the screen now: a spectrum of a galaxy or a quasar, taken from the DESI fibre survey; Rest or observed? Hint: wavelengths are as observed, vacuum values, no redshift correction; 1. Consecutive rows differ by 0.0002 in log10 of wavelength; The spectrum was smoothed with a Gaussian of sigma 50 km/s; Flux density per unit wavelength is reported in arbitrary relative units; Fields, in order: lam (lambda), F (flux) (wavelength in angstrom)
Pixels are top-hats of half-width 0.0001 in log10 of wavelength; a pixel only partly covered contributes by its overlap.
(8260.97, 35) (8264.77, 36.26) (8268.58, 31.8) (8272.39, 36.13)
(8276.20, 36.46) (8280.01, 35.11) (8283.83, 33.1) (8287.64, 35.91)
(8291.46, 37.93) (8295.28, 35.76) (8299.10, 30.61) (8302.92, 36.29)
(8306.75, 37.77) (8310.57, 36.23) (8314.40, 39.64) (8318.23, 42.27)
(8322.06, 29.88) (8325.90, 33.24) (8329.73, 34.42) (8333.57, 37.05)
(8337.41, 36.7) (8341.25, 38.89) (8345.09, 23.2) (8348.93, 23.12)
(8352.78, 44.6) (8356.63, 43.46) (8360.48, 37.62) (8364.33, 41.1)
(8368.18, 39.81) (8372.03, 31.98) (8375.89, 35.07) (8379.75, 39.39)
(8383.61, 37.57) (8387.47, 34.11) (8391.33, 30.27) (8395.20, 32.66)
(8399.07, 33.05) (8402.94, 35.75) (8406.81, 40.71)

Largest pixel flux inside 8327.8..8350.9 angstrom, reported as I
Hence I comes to 38.89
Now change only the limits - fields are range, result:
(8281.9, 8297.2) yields 37.93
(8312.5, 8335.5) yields 42.27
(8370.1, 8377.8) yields 35.07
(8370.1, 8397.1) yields 39.39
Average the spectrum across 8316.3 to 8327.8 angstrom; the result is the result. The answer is 35.1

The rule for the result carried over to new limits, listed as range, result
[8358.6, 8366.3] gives 39.4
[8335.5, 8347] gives 32.9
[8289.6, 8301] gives 34.8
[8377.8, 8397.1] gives 34.8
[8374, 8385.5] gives 37.3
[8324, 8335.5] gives 34.9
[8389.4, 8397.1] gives 31.4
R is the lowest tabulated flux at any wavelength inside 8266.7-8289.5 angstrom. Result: 31.8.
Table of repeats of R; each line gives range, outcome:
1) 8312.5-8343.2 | 29.88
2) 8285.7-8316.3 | 30.61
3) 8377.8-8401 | 30.27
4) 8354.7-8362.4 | 37.62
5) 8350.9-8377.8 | 31.98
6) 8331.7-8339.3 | 36.7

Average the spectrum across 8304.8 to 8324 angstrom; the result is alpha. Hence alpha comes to 37.1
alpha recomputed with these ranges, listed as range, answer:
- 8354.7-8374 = 38.8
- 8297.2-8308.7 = 34.9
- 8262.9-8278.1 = 35.2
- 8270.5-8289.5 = 35.3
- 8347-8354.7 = 33.8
